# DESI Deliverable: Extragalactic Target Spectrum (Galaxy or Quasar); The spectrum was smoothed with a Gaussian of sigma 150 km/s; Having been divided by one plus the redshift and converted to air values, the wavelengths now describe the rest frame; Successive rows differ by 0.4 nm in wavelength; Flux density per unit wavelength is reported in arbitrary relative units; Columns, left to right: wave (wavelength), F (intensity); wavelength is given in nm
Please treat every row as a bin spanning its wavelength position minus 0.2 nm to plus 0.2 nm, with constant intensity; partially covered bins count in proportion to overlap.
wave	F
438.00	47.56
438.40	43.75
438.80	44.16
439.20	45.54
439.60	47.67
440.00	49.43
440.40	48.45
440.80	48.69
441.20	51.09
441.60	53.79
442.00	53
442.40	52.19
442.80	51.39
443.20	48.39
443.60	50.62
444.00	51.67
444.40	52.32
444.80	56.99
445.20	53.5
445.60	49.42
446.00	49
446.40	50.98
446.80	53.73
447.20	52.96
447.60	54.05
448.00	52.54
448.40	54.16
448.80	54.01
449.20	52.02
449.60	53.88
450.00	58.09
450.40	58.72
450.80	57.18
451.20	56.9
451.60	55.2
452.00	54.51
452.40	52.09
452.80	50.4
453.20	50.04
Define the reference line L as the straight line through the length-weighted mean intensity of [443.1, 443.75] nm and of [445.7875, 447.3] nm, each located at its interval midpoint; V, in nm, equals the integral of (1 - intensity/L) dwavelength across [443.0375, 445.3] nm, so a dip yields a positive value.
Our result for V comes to -0.098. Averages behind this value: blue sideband 49.6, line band 52.3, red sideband 51.6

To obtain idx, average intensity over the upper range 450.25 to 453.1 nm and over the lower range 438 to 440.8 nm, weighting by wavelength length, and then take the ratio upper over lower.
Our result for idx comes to 1.17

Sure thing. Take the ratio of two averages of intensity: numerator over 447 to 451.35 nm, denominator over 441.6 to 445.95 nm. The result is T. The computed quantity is 1.06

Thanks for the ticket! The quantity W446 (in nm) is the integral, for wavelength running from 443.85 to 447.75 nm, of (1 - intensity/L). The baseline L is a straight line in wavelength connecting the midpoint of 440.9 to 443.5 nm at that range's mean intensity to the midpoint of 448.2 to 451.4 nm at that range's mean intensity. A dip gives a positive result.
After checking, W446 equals 0.07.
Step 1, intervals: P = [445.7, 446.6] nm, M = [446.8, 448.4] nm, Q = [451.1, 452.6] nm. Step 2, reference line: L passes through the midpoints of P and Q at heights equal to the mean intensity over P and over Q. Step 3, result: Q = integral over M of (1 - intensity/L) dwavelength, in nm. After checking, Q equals -0.07 nm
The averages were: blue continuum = 49.9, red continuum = 54.5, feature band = 53.4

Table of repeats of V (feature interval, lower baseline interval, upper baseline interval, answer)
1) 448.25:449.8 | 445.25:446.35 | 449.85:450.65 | 0.070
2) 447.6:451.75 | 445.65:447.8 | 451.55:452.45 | -0.163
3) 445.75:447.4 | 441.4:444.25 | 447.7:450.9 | 0.060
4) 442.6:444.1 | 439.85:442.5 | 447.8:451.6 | 0.046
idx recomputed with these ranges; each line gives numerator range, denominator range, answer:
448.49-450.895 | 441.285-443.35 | 1.07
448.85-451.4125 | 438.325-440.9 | 1.19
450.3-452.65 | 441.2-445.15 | 1.06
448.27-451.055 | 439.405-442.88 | 1.10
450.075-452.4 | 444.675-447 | 1.08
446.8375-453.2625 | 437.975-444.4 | 1.10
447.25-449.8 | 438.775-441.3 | 1.11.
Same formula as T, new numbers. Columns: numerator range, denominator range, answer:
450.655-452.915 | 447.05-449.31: 1.02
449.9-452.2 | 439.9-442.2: 1.12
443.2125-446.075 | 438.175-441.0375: 1.11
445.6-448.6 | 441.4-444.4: 1.01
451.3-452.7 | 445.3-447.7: 1.04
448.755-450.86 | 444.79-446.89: 1.08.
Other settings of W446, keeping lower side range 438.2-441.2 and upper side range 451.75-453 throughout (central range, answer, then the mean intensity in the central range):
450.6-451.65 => -0.09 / 56.6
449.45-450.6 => -0.12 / 57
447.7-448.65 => -0.05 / 53.5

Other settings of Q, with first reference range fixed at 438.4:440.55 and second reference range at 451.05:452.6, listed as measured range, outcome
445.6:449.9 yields -0.06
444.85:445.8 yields -0.04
